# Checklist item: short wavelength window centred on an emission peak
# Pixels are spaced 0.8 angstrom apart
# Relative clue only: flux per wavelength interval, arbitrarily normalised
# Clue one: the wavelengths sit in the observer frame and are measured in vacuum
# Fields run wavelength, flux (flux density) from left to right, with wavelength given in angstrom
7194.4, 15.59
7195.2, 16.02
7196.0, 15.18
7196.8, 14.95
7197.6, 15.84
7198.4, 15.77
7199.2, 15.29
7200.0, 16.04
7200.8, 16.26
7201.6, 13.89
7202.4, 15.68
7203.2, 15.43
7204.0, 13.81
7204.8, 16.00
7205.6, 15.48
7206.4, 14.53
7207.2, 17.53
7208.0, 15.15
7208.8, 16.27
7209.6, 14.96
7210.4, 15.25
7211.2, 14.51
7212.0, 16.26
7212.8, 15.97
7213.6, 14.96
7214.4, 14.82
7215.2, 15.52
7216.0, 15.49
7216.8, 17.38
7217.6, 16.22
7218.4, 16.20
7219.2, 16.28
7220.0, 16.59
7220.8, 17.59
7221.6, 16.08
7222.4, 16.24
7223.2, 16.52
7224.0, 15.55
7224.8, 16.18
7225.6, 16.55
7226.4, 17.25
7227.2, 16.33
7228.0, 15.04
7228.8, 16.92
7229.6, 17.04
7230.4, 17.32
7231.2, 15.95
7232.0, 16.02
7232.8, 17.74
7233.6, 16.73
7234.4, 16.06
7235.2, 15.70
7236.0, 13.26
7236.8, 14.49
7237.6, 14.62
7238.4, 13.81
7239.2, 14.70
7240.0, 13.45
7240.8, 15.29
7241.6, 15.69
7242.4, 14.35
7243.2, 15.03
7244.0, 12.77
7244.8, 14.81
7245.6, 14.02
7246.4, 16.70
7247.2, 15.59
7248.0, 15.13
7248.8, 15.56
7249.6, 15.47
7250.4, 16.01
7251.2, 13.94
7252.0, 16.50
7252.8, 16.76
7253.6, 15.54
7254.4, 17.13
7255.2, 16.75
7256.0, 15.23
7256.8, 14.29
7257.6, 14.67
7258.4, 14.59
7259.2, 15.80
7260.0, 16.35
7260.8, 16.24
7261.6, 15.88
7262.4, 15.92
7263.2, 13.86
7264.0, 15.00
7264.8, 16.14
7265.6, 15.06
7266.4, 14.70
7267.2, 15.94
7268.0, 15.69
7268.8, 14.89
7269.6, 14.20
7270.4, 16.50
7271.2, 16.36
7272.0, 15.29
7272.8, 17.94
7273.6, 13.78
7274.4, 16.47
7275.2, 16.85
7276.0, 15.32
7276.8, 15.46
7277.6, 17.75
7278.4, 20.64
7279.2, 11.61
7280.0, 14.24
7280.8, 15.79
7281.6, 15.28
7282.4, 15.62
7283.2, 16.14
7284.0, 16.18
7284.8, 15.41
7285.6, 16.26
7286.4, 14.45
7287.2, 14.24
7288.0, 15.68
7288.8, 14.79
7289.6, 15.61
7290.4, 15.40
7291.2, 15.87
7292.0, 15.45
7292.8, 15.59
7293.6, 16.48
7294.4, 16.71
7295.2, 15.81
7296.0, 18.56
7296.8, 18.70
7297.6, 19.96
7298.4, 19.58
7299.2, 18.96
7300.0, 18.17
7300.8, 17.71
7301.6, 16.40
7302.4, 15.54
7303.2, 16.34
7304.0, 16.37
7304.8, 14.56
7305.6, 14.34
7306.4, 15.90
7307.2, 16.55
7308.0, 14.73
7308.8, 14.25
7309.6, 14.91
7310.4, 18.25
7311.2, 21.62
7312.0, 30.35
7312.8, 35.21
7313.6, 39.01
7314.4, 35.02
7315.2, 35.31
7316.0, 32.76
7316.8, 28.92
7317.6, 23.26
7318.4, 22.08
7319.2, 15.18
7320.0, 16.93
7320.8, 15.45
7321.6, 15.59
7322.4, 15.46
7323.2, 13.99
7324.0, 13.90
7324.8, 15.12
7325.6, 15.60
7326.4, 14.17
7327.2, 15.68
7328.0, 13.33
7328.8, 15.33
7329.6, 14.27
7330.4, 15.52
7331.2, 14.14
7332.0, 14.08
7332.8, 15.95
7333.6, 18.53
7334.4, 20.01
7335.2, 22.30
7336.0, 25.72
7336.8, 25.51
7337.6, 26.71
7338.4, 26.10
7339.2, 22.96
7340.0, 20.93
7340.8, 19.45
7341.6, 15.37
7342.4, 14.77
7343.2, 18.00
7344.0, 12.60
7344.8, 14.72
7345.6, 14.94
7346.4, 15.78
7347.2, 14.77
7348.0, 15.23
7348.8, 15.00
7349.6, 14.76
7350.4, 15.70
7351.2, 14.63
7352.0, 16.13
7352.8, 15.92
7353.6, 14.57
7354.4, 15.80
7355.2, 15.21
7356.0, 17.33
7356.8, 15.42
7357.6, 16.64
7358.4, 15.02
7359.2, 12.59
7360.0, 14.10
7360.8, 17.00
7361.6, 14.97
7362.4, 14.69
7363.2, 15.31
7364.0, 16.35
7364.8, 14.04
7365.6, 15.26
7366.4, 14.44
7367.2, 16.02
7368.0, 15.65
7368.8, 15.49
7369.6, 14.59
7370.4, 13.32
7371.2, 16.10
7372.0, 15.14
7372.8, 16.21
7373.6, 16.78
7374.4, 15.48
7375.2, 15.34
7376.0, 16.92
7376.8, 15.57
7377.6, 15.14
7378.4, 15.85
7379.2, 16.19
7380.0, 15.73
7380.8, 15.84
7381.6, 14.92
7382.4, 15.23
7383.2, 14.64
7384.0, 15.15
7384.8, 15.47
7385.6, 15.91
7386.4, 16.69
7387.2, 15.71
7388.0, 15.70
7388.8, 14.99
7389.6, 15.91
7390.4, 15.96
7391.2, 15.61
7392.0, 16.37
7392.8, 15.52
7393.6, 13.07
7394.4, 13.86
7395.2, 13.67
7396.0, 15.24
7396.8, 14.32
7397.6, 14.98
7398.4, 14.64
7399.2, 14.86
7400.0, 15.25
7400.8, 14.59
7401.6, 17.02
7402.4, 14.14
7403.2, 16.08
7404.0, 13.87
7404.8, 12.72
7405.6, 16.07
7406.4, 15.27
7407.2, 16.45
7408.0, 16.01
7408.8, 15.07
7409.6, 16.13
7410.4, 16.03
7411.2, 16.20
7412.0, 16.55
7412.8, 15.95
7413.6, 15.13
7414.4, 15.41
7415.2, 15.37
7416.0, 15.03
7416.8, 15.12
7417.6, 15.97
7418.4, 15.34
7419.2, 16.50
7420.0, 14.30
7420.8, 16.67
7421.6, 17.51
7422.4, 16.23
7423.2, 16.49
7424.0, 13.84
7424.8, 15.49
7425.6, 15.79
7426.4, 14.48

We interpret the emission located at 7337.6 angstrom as [N II] 6583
